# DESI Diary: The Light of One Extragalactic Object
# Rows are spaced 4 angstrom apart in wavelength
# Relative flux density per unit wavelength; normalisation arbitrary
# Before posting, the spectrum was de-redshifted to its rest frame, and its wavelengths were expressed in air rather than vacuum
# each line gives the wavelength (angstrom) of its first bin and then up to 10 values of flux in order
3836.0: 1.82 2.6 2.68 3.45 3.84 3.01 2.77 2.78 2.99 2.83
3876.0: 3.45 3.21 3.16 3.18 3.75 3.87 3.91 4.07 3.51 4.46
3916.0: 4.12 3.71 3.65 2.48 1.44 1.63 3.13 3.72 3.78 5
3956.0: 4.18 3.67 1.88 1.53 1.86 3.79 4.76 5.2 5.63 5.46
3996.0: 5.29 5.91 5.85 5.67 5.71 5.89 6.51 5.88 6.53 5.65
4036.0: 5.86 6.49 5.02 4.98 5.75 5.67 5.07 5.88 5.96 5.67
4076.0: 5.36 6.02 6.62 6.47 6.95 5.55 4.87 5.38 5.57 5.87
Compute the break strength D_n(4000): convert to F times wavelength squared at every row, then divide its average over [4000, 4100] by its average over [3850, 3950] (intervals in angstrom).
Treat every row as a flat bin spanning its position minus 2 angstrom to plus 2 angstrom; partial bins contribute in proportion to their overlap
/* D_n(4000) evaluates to 1.92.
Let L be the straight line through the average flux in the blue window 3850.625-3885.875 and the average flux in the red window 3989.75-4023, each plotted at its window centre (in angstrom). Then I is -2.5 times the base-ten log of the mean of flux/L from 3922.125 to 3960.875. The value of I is 0.37 mag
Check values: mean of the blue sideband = 3.1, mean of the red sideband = 5.79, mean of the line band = 3.26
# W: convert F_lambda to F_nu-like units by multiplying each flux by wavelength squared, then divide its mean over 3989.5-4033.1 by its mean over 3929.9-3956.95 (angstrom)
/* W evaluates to 1.9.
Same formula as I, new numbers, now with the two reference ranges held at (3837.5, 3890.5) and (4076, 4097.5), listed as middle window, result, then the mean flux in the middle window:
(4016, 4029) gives -0.17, 6.23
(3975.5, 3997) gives -0.06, 5.1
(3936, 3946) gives 0.34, 3.07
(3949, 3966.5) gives 0.21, 3.63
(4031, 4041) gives -0.09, 5.99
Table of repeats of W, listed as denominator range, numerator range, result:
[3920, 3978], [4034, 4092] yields 2.05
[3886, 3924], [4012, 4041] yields 1.69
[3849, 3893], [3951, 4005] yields 1.42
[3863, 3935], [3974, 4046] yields 1.78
